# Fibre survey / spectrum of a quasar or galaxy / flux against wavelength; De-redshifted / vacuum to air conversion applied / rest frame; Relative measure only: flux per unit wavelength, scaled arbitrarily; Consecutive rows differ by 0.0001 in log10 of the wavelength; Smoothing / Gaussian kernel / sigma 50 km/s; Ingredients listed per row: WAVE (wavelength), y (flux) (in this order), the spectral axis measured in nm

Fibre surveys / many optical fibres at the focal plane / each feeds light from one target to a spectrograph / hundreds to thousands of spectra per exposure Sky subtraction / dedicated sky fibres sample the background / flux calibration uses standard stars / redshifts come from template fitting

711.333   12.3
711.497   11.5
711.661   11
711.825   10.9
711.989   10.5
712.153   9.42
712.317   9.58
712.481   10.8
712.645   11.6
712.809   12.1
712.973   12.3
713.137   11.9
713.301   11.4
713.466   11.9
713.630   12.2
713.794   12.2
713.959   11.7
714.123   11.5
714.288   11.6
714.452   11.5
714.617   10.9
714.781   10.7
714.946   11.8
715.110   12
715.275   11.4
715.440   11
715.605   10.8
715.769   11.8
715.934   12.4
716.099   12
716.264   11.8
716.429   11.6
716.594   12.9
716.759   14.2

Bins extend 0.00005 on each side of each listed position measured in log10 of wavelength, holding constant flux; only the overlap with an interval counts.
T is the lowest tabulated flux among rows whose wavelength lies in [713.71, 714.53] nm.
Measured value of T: 11.5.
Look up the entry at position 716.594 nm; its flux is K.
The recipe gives 12.9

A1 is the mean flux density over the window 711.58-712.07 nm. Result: 10.8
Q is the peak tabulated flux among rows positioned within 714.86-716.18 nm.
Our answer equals 12.4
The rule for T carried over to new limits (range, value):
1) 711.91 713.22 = 9.42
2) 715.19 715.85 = 10.8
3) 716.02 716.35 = 11.8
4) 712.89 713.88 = 11.4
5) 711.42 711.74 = 11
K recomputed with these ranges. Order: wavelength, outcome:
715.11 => 12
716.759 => 14.2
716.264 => 11.8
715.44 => 11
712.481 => 10.8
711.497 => 11.5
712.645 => 11.6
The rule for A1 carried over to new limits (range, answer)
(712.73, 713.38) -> 11.9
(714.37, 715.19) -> 11.4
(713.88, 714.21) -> 11.6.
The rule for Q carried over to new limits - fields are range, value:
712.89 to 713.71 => 12.3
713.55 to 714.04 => 12.2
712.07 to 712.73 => 11.6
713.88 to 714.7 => 11.7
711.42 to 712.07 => 11.5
